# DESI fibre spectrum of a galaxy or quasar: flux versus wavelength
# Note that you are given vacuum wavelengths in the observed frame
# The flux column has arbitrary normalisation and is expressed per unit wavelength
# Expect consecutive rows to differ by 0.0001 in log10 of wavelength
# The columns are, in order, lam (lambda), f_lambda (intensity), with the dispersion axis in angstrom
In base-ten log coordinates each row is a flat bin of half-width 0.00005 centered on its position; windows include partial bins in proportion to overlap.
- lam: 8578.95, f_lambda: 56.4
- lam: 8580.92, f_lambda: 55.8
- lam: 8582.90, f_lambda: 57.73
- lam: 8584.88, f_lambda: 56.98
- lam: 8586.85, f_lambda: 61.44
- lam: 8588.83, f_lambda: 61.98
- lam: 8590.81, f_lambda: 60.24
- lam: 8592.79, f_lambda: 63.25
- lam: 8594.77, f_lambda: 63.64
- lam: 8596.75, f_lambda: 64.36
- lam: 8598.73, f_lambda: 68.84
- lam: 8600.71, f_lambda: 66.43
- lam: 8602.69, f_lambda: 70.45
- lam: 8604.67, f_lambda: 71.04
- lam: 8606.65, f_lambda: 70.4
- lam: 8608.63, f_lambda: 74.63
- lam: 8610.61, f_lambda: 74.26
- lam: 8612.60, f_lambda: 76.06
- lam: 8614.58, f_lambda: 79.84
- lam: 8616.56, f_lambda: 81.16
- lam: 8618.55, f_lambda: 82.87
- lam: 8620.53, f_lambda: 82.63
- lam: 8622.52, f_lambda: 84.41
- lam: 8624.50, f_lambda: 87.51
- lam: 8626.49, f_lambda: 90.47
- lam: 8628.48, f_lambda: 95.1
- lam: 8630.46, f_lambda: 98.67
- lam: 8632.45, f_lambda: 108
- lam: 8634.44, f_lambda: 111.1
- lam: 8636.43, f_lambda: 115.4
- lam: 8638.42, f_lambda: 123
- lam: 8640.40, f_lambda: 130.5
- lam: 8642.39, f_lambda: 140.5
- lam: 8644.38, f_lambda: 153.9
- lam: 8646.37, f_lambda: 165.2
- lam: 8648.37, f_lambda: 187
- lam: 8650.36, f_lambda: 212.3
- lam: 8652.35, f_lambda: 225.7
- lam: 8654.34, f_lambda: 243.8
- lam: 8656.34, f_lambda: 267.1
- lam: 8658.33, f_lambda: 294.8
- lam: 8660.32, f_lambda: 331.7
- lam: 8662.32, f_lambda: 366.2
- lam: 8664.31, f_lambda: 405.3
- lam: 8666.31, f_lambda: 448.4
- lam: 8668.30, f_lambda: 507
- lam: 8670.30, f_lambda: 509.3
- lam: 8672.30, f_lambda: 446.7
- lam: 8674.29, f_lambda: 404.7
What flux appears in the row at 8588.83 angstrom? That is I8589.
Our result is 61.98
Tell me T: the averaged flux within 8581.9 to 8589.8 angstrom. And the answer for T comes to 59.5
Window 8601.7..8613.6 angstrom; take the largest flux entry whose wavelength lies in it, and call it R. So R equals 76.06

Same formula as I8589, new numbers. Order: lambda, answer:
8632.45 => 108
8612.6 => 76.06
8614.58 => 79.84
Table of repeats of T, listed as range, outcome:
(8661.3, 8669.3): 431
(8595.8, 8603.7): 67.6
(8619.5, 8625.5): 84.9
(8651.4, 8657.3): 245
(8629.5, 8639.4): 111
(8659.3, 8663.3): 348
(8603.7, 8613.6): 73.3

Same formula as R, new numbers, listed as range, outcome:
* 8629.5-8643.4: 140.5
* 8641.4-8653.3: 225.7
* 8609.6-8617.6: 81.16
